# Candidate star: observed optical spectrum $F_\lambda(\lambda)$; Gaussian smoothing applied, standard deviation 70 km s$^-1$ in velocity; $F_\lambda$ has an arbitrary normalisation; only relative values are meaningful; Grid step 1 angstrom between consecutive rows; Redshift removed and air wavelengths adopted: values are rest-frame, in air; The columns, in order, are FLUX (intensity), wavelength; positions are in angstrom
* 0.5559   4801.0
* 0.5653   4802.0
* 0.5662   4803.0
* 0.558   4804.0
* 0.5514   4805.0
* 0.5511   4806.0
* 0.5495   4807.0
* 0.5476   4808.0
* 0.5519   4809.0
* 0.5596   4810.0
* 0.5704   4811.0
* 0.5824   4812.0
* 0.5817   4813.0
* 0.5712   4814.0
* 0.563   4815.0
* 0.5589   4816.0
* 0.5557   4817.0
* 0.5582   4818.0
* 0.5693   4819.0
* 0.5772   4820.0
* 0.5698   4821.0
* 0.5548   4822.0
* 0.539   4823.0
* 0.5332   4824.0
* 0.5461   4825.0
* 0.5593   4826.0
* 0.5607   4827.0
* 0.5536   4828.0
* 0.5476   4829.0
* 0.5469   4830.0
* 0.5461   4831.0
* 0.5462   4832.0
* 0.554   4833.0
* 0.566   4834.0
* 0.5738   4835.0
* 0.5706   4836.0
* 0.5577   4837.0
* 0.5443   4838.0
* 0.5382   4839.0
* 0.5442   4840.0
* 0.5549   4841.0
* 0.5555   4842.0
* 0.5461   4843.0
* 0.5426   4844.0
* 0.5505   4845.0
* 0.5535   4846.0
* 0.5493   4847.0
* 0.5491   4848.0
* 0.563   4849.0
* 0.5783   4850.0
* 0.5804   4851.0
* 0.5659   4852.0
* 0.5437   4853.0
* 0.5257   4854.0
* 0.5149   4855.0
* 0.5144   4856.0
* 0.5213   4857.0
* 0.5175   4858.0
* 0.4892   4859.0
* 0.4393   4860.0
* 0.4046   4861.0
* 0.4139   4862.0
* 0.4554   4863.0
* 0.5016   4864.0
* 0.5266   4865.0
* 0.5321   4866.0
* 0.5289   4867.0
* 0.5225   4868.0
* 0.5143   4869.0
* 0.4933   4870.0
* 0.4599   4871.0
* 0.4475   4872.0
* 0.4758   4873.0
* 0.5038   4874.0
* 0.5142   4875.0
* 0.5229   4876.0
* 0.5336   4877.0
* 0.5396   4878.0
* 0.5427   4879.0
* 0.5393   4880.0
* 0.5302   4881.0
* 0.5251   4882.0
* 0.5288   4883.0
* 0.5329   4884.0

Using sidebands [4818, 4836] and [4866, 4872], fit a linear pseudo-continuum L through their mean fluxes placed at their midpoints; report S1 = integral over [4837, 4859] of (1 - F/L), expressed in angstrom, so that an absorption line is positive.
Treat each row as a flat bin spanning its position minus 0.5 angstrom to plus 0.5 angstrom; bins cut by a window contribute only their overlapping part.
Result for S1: -0.7 angstrom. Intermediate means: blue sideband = 0.556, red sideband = 0.501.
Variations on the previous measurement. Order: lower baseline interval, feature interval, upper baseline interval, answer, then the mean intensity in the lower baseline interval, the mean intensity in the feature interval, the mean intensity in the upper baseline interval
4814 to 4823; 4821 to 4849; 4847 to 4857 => 0.2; 0.562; 0.552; 0.547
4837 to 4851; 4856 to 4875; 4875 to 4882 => 1.9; 0.553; 0.487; 0.533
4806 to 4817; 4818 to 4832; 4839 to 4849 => 0.1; 0.563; 0.554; 0.55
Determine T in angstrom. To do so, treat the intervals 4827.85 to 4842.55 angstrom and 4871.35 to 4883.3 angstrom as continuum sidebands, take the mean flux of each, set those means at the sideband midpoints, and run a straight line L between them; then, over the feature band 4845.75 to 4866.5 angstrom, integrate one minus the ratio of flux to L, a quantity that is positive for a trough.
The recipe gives 0.7 angstrom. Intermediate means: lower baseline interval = 0.553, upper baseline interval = 0.516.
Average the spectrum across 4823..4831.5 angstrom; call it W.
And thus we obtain 0.549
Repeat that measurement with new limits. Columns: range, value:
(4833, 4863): 0.532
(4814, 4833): 0.555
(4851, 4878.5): 0.502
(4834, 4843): 0.555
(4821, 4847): 0.552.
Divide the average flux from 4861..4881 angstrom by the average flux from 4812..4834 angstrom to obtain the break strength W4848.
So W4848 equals 0.90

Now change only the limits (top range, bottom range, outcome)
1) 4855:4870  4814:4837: 0.88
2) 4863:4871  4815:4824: 0.91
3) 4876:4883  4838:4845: 0.98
